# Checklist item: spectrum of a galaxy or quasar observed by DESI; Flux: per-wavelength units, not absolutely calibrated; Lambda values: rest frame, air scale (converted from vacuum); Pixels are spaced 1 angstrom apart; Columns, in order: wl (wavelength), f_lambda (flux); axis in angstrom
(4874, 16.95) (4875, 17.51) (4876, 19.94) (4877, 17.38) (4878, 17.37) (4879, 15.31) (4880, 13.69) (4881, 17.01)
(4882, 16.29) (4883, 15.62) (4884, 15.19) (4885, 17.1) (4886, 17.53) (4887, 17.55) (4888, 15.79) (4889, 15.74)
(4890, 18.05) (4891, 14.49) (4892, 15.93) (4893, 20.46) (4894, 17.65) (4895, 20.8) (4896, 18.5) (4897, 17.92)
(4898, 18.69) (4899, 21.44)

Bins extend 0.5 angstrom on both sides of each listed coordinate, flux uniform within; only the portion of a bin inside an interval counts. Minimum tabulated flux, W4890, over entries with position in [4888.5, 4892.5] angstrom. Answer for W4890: 14.49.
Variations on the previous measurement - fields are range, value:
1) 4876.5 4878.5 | 17.37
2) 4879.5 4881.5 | 13.69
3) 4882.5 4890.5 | 15.19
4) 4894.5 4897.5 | 17.92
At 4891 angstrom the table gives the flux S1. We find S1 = 14.49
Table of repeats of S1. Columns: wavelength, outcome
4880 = 13.69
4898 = 18.69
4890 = 18.05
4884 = 15.19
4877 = 17.38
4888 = 15.79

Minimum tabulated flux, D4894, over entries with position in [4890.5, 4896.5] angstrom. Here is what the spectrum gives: 14.49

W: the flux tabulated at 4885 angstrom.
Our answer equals 17.1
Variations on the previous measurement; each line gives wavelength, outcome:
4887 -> 17.55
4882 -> 16.29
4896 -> 18.5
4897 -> 17.92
